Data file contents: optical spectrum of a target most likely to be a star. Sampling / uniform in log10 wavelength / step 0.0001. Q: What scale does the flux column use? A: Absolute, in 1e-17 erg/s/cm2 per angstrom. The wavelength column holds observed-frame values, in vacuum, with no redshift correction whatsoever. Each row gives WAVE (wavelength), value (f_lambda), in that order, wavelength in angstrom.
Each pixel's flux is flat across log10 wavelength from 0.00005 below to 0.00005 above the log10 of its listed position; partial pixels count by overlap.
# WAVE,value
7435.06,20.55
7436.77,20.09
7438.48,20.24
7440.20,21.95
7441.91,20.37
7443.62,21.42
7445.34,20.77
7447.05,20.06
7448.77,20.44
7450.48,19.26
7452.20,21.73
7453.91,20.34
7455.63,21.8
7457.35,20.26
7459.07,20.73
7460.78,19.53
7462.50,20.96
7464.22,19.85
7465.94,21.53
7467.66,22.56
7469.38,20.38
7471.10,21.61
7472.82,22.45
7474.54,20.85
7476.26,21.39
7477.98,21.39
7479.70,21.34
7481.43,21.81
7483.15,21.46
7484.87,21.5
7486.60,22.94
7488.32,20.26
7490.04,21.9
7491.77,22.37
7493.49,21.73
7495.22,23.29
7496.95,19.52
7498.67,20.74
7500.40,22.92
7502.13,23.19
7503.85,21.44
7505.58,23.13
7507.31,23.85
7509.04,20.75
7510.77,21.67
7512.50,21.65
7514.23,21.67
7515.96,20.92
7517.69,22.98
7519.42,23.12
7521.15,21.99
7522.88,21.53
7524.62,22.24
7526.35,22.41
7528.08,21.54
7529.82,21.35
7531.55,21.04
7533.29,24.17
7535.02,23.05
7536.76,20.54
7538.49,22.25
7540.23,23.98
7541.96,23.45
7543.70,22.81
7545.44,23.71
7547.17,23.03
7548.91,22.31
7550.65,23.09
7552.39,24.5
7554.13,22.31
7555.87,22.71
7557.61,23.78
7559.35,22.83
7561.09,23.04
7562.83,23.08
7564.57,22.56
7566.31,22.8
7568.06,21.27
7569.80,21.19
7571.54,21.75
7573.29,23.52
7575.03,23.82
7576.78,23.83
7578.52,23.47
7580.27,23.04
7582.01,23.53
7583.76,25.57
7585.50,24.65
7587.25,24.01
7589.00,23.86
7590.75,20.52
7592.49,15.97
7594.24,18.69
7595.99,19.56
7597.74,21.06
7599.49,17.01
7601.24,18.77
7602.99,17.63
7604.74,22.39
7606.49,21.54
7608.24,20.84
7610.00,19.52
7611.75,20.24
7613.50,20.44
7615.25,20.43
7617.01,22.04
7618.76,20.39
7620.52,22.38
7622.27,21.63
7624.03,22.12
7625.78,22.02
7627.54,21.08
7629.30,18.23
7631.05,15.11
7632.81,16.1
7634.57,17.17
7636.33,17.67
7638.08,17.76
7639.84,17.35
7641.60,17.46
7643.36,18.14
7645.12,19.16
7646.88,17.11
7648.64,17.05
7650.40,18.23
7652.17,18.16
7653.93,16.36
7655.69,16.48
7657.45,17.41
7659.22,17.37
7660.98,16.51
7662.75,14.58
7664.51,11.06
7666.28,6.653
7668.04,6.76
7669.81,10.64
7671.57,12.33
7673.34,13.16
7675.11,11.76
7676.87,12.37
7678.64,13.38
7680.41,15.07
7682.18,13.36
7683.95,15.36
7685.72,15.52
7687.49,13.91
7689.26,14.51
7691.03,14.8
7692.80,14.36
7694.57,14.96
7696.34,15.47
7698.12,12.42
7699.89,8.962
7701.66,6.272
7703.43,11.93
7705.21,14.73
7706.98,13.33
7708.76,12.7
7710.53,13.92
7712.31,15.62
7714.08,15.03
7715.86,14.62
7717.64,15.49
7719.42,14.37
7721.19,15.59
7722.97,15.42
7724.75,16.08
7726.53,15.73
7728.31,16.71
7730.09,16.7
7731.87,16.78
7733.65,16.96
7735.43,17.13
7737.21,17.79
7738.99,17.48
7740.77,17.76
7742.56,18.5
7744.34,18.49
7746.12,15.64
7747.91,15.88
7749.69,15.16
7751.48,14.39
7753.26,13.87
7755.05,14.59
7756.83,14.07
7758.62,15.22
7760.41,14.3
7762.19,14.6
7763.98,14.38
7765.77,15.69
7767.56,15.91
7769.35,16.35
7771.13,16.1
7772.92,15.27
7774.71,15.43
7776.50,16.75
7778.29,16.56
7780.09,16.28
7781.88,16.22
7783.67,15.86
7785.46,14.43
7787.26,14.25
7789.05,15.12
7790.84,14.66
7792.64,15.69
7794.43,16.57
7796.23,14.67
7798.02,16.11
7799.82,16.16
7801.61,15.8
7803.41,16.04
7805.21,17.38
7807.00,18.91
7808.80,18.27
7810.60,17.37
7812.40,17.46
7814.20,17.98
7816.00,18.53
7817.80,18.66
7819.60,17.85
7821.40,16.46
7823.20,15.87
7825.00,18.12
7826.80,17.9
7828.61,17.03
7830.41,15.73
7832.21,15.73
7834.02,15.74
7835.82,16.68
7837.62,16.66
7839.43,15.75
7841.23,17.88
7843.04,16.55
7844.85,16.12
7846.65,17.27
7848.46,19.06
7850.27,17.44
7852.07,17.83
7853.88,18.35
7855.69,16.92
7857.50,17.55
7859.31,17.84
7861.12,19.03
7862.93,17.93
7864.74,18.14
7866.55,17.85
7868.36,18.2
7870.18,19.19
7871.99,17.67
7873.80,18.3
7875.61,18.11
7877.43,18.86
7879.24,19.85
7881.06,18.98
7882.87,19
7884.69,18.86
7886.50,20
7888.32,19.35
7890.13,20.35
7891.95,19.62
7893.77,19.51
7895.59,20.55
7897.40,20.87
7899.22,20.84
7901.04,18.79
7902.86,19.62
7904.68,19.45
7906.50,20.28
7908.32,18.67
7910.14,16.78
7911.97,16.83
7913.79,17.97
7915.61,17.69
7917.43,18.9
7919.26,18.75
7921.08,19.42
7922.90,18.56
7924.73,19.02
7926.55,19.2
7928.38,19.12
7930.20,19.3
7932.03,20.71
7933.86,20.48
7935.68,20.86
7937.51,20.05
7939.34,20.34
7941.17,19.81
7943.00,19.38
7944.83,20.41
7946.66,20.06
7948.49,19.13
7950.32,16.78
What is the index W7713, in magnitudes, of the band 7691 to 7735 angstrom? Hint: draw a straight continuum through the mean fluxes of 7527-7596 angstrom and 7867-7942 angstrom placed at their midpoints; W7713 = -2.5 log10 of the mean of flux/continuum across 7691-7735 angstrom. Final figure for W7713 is 0.416 mag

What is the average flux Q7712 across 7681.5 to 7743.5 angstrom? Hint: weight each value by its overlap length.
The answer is 14.9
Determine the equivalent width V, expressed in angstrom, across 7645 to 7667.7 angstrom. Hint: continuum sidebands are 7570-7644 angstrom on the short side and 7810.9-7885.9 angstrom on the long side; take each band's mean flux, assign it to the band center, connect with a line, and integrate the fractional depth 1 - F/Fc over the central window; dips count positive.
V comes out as 5.1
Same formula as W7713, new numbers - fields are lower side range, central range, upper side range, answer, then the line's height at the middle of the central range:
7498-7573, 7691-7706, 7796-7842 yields 0.47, 19.3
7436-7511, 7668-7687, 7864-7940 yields 0.48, 20.3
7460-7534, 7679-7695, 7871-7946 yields 0.37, 20.6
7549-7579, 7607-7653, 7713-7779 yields 0.07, 20.3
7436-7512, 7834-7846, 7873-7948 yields 0.19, 19.7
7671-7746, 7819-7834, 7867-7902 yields 0.06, 17.8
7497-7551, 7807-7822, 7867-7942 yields 0.12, 20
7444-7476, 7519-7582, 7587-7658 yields -0.14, 19.9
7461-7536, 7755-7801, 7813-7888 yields 0.20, 18.6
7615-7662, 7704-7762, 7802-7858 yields 0.15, 17.9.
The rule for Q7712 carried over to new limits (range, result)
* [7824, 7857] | 17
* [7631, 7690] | 15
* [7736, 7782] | 15.9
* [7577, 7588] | 24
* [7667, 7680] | 11.6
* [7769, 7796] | 15.7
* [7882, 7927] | 19.2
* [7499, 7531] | 22.1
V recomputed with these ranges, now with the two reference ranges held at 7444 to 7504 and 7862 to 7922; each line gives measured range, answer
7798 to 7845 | 5.6 angstrom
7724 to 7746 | 3.0 angstrom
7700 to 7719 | 6.4 angstrom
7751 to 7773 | 5.2 angstrom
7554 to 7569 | -1.4 angstrom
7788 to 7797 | 1.9 angstrom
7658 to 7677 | 7.5 angstrom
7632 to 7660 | 4.0 angstrom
